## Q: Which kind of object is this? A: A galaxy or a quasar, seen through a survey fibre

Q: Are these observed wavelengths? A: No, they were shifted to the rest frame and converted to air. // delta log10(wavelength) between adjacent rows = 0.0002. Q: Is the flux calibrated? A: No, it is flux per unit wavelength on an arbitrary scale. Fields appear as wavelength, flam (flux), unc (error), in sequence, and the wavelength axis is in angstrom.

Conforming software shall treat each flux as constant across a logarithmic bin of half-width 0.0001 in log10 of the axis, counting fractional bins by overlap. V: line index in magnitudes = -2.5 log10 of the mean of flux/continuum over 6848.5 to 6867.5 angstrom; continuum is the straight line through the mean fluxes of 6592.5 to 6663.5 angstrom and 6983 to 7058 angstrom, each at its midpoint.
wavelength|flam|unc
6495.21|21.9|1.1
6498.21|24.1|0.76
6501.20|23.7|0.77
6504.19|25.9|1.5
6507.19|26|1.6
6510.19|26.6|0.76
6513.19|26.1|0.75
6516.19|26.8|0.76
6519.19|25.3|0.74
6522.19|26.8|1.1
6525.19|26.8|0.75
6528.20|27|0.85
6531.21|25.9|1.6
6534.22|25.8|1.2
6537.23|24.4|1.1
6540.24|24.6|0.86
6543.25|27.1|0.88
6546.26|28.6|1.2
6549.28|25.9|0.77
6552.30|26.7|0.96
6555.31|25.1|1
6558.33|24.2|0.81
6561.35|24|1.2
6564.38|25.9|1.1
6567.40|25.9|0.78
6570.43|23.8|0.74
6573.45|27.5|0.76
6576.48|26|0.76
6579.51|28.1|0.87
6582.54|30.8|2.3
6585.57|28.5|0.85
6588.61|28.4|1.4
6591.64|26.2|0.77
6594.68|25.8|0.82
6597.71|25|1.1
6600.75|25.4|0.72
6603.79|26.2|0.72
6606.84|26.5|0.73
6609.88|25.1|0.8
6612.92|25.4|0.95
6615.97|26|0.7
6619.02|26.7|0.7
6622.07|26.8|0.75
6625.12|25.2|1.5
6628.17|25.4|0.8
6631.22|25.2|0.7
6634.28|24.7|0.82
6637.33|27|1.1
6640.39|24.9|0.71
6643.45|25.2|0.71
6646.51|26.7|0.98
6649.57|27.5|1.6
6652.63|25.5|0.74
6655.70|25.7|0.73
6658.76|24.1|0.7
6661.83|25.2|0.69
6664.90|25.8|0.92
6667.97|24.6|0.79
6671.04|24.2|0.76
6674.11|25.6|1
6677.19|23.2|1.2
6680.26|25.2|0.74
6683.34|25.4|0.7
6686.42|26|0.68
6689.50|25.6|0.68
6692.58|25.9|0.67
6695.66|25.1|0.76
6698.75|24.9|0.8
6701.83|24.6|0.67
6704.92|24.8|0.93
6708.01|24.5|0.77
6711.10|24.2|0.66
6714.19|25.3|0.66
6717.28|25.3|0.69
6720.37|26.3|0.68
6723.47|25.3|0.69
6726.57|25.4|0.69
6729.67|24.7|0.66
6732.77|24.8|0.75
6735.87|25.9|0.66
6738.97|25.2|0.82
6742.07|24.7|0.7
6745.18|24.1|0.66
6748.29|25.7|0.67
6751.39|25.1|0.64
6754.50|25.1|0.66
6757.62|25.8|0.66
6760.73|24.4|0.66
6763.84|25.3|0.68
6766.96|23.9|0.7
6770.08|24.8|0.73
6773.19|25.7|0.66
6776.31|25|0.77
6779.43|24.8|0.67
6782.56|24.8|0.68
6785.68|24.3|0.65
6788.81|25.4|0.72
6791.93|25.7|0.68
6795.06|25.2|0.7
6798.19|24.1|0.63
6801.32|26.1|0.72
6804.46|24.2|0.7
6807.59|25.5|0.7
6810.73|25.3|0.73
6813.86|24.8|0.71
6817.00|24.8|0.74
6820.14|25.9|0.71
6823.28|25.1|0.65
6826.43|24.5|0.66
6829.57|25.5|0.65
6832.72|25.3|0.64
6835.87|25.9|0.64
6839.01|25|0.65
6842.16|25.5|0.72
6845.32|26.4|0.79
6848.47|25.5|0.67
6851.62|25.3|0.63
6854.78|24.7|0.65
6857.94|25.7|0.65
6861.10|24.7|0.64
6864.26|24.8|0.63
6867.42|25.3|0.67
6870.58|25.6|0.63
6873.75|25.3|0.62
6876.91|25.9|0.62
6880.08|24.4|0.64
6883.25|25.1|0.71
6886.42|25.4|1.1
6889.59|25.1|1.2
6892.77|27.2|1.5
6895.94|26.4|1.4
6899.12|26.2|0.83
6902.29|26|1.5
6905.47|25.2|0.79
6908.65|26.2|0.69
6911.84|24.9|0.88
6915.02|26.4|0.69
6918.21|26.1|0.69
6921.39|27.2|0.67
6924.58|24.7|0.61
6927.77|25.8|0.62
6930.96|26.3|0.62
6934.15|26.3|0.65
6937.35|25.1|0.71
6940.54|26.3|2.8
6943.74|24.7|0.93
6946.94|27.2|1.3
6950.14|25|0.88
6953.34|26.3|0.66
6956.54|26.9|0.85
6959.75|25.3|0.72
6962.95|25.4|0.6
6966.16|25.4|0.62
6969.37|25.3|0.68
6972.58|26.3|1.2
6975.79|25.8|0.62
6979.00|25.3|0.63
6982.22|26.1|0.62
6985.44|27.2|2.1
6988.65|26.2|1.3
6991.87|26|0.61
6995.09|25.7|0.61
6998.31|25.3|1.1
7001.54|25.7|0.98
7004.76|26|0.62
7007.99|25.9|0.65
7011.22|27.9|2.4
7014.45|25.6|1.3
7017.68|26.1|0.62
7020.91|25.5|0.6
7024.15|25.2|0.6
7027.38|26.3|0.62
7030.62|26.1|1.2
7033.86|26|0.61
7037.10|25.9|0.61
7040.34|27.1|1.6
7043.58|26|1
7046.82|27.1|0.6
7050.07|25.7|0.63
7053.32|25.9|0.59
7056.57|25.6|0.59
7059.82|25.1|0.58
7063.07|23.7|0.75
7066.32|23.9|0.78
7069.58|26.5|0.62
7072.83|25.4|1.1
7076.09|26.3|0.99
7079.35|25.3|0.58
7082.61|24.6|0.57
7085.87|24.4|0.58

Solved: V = 0.04 mag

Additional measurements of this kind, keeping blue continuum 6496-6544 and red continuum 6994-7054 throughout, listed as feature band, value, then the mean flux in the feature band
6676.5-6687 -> 0.04 mag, 25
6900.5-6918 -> 0.01 mag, 25.8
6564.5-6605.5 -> -0.04 mag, 26.7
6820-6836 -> 0.03 mag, 25.3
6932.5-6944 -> 0.01 mag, 25.7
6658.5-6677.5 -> 0.04 mag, 24.8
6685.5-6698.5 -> 0.01 mag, 25.6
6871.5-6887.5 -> 0.03 mag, 25.2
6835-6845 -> 0.02 mag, 25.6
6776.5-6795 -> 0.04 mag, 25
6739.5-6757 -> 0.04 mag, 25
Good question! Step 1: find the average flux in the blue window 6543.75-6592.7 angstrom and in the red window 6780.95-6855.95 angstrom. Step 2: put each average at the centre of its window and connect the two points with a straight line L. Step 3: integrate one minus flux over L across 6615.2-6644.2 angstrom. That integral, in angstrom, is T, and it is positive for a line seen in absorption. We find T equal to 0.6 angstrom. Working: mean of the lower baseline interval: 26.6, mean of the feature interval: 25.7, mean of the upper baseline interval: 25.2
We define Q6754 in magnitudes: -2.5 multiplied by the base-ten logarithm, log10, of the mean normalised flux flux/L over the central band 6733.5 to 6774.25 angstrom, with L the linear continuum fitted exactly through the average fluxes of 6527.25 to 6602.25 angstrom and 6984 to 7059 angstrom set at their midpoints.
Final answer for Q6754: 0.05 mag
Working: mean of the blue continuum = 26.3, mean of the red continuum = 26.1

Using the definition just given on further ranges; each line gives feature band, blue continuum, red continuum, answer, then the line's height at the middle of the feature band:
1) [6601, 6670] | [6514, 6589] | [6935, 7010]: 0.02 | 26.3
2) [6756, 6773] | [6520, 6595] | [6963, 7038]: 0.05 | 26.2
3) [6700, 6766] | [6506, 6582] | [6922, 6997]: 0.04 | 26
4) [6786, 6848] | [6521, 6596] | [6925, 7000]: 0.03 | 26.1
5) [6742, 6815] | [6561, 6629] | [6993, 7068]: 0.05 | 26.1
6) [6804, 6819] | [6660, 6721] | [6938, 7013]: 0.02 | 25.4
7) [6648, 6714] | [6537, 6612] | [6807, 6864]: 0.03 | 25.9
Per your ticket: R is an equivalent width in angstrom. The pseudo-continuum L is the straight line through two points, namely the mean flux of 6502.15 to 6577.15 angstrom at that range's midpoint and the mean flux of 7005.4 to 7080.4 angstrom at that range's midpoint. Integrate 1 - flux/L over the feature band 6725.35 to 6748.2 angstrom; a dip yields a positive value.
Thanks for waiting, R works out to 0.8 angstrom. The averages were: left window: 25.9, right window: 25.8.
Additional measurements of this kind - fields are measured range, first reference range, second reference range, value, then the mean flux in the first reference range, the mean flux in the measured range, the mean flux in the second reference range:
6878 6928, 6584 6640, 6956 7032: 0.4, 26.1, 25.8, 25.9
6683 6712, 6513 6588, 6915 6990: 1.2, 26.3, 25.1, 25.9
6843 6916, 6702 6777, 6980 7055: 0.1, 25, 25.5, 26.1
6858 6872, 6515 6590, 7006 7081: 0.5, 26.4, 25.2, 25.8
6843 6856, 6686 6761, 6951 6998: 0.0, 25.1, 25.5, 25.9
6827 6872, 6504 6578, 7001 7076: 0.9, 25.9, 25.4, 25.8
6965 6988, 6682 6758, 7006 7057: 0.0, 25.2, 25.9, 26.1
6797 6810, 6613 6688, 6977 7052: 0.4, 25.5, 25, 26.1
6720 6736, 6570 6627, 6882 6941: 0.6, 26.5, 25.3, 25.9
